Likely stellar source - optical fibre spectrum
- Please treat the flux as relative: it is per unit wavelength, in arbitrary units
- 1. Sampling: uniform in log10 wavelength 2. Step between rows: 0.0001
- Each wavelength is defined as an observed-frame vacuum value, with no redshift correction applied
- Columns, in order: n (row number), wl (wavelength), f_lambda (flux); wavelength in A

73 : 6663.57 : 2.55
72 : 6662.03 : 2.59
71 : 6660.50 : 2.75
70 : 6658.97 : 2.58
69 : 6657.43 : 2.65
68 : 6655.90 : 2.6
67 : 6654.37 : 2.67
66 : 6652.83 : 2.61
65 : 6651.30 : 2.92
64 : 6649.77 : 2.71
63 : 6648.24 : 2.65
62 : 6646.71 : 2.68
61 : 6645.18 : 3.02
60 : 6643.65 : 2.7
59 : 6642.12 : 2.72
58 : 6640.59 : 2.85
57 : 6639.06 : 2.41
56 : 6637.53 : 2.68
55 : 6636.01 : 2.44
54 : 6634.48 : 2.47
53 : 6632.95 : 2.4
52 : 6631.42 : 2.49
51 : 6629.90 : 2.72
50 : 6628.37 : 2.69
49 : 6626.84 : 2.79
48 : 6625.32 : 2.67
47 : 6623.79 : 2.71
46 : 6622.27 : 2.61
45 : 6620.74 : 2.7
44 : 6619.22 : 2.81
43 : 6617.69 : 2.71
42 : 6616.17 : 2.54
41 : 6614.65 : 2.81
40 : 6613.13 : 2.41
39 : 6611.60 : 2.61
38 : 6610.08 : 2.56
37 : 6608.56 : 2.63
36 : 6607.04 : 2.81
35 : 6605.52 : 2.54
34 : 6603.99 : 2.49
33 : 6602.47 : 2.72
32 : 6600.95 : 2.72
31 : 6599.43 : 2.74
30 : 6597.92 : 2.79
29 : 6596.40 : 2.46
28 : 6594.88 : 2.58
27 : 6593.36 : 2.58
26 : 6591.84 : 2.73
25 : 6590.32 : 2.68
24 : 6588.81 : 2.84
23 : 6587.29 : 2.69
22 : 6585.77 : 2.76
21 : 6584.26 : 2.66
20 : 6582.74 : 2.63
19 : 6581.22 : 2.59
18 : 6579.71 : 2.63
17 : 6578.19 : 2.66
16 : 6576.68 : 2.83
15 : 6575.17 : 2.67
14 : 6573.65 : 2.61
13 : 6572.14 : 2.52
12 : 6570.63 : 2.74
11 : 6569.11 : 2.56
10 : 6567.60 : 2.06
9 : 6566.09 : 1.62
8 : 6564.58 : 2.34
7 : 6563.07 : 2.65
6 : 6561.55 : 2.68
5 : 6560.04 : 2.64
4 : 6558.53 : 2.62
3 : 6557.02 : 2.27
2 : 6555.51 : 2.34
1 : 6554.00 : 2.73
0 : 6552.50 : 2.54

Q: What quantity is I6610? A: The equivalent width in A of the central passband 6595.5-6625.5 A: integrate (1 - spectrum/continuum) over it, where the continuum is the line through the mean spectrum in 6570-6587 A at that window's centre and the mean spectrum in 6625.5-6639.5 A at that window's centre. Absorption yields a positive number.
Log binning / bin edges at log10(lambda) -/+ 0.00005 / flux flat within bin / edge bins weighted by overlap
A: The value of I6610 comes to -0.47 A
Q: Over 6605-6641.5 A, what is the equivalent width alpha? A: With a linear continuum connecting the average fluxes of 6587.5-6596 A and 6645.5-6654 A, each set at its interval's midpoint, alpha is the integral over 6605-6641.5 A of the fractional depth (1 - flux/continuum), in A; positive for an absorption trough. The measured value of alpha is 1.0 A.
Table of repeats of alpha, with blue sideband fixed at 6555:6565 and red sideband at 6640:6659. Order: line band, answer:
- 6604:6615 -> 0.1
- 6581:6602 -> -0.7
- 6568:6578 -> -0.4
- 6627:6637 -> 0.5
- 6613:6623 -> -0.1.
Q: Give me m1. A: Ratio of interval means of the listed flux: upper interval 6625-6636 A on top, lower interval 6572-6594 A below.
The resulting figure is 0.97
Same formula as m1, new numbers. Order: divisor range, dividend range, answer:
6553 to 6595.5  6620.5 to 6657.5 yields 1.04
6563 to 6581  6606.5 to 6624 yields 1.07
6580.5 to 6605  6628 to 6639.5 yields 0.95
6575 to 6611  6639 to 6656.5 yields 1.02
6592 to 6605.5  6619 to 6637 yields 1.00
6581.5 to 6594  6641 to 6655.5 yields 1.02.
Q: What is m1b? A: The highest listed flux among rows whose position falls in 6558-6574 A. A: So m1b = 2.74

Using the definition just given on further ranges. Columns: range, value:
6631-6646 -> 3.02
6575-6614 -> 2.84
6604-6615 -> 2.81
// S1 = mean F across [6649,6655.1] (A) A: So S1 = 2.73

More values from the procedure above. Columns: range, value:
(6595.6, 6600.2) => 2.67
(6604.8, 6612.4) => 2.63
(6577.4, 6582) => 2.63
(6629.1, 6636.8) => 2.51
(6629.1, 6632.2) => 2.61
